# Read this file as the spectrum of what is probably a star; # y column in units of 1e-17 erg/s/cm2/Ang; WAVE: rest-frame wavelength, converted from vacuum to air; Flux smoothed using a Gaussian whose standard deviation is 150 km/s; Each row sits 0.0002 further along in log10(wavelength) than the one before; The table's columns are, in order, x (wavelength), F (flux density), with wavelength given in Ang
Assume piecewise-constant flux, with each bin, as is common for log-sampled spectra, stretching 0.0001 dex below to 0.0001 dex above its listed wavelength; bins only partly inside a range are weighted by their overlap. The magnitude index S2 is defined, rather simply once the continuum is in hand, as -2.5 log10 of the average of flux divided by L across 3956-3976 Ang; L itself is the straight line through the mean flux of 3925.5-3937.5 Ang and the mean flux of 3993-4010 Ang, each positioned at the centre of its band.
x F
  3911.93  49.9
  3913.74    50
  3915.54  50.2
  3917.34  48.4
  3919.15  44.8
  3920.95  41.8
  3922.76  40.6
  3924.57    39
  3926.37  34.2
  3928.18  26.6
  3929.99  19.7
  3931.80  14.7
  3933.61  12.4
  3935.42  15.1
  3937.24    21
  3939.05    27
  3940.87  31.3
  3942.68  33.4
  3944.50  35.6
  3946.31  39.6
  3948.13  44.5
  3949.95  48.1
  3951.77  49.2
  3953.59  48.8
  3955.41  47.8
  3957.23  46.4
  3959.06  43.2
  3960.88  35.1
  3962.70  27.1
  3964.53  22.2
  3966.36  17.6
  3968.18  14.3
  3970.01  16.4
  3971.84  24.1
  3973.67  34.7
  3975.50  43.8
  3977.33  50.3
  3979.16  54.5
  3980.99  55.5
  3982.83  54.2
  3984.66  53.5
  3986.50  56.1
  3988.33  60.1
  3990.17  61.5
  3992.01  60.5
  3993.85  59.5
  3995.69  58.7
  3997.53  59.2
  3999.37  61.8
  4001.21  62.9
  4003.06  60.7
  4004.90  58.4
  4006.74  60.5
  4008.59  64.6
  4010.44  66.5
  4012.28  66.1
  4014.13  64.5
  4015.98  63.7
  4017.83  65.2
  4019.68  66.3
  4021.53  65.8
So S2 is 0.32 mag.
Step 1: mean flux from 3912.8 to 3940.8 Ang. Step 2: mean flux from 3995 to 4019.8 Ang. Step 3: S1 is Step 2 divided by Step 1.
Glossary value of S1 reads 1.94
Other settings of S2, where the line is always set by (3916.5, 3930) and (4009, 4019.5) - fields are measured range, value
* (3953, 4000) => 0.21 mag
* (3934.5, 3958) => 0.21 mag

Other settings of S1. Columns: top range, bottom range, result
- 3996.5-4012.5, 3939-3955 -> 1.53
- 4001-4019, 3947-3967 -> 1.61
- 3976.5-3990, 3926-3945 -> 2.29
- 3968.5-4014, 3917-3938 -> 1.84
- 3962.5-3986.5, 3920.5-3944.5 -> 1.35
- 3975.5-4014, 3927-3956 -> 1.84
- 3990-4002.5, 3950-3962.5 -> 1.37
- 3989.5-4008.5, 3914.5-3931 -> 1.58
